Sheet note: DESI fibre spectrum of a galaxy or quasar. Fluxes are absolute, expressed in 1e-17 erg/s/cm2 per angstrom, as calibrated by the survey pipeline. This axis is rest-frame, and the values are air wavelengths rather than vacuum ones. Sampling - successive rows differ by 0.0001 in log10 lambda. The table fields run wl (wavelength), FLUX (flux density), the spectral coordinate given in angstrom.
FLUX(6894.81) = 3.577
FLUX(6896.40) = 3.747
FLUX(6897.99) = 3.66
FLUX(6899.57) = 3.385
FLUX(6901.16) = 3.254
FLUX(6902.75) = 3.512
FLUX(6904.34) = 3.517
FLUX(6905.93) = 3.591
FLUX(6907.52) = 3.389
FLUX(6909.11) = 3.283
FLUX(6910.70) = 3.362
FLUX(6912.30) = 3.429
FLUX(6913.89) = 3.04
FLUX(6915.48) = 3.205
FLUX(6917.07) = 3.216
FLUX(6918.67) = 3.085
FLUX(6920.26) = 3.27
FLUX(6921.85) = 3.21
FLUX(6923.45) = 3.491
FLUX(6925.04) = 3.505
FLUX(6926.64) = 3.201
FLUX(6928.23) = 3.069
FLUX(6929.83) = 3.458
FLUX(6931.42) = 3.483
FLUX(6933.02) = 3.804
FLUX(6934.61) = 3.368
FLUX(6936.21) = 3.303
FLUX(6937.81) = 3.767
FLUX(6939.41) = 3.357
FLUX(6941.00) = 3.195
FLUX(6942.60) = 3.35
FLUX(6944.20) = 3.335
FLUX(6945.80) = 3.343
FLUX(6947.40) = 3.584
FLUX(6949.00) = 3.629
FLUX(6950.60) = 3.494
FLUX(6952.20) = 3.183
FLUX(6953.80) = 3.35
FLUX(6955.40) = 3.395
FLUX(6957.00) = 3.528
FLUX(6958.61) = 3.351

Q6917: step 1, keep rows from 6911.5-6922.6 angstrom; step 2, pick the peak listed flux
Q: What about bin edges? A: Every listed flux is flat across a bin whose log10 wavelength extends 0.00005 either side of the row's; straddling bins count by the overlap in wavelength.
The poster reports 3.429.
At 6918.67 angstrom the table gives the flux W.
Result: 3.085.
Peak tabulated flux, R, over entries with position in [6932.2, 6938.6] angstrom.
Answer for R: 3.804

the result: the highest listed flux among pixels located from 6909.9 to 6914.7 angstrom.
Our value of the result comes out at 3.429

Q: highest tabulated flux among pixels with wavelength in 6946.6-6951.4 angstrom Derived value 3.629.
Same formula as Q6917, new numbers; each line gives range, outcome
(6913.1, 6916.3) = 3.205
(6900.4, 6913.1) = 3.591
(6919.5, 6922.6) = 3.27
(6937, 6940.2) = 3.767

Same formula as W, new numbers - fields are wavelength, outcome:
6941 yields 3.195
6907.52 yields 3.389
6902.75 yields 3.512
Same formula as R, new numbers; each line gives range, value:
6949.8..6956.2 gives 3.494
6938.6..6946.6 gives 3.357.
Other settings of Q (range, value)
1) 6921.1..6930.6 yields 3.505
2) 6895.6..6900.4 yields 3.747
